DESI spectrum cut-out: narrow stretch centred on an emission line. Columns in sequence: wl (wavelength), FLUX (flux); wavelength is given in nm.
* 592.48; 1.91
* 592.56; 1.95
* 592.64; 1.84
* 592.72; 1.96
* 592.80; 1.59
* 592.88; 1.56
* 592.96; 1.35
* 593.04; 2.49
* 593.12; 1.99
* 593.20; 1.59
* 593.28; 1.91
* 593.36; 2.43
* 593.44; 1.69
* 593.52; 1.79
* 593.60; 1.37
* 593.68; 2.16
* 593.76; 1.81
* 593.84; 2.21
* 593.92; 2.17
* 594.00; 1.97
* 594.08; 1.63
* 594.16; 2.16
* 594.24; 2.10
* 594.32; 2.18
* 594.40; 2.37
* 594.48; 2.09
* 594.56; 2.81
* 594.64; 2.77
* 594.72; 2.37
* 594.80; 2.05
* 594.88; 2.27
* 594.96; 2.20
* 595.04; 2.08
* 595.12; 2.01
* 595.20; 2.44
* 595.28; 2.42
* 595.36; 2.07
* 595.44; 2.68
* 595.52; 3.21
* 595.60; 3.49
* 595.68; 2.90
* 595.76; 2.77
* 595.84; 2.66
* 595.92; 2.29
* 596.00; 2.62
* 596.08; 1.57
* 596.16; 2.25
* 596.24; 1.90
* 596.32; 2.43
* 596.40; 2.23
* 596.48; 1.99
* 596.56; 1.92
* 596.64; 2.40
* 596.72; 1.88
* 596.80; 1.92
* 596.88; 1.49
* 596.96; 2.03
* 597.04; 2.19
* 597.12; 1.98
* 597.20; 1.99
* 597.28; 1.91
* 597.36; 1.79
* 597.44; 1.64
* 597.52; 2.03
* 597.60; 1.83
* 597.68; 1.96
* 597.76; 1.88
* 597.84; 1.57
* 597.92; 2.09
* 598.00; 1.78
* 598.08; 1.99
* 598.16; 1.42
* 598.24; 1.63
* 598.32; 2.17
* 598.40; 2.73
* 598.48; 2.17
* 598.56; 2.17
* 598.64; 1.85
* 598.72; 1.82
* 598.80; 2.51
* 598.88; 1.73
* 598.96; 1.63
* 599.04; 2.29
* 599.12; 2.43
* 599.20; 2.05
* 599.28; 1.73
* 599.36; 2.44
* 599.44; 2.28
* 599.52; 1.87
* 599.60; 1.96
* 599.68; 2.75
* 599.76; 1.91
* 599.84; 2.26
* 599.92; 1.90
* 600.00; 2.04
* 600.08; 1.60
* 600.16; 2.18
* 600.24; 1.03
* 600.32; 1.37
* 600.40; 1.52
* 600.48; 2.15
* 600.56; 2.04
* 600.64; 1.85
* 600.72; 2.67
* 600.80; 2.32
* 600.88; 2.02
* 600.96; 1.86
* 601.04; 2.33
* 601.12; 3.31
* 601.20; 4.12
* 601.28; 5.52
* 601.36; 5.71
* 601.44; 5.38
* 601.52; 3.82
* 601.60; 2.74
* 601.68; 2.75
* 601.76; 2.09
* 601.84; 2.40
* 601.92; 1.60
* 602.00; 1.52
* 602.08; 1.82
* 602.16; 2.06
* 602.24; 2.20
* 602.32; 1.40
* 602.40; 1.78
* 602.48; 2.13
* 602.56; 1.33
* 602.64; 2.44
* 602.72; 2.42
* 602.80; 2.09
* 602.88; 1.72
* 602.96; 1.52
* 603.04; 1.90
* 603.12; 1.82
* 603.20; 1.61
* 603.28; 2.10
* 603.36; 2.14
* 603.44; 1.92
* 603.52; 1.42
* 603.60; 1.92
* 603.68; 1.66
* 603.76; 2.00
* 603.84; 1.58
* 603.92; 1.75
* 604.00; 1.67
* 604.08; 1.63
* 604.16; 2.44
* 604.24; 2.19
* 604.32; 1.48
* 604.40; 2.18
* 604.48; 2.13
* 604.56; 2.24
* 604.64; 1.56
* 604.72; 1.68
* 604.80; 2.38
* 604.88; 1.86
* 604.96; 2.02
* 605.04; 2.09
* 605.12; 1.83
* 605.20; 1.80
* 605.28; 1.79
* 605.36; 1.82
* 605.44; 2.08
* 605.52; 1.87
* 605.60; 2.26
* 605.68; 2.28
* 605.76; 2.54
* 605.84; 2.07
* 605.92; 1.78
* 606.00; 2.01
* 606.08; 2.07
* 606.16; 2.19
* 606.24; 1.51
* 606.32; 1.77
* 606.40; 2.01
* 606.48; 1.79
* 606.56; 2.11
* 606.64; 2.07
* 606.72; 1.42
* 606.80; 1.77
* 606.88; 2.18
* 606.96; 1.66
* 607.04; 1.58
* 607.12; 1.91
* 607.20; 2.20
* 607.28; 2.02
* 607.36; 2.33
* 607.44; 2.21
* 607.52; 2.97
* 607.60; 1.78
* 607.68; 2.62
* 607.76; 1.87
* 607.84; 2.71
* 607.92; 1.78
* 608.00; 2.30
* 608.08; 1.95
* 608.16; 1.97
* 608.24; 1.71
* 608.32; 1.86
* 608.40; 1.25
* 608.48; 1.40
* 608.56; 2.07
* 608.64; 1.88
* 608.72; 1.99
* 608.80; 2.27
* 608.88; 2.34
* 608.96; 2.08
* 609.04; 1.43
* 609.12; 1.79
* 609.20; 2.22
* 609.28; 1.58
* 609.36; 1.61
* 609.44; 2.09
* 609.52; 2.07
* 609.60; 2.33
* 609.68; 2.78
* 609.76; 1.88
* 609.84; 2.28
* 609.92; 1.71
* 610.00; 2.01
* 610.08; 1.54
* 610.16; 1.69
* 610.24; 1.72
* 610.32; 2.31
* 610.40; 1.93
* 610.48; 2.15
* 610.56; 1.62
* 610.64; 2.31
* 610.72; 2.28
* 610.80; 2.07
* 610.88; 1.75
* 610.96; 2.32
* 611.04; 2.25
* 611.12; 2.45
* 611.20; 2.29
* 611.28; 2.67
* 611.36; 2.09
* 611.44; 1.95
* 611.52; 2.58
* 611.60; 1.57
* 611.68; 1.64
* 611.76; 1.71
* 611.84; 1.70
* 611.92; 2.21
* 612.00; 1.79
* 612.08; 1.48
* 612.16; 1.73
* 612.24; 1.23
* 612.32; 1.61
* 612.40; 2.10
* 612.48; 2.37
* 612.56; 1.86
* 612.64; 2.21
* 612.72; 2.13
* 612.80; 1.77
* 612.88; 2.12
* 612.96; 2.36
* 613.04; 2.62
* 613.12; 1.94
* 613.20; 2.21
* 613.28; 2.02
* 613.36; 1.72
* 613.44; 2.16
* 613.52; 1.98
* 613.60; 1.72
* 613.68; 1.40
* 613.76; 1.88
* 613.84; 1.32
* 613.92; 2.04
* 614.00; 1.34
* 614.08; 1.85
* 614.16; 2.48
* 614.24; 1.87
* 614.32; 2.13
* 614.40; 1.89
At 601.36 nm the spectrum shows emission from [O III] 5007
